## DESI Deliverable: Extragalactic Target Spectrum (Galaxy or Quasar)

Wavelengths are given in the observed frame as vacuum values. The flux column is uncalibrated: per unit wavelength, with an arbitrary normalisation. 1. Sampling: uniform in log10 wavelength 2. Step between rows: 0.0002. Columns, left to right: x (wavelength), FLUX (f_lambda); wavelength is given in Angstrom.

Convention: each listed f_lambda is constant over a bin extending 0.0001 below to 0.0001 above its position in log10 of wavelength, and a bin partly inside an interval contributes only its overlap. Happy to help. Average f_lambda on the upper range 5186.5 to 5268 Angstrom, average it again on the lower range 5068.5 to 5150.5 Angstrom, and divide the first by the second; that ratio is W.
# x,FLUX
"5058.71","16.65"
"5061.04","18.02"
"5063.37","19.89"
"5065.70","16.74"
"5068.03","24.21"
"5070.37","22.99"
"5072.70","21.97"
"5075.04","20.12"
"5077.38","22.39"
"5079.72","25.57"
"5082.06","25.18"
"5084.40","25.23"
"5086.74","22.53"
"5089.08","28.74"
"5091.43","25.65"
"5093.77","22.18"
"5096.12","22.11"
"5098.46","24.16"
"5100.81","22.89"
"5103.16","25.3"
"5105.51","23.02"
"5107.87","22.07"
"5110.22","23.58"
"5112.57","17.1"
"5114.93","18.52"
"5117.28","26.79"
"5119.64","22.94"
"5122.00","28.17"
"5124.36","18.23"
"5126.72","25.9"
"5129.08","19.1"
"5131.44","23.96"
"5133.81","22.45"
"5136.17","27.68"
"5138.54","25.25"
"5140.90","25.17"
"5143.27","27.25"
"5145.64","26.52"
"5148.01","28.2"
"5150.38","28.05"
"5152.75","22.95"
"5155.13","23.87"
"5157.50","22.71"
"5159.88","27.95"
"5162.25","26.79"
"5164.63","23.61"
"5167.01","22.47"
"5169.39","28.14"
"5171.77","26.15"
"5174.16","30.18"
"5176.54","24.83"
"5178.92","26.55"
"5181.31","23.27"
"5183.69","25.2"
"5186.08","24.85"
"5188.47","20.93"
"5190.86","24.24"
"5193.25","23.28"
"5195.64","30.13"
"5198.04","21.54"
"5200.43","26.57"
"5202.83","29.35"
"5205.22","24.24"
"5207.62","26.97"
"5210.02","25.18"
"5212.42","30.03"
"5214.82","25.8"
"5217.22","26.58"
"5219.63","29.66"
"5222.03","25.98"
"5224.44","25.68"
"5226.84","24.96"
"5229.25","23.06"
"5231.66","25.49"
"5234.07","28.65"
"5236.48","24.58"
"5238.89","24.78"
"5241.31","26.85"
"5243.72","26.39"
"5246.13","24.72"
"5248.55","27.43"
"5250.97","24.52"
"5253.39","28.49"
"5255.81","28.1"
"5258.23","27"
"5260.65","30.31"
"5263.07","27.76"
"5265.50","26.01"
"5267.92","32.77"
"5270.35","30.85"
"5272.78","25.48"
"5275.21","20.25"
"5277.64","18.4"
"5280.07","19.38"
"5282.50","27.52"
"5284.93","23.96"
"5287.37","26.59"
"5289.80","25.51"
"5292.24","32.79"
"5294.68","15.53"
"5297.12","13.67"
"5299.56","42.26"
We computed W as 1.10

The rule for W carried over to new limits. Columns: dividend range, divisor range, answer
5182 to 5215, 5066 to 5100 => 1.08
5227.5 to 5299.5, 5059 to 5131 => 1.13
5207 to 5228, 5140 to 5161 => 1.04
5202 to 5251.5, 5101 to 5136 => 1.15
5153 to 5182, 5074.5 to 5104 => 1.06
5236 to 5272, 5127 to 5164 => 1.09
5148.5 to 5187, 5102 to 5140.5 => 1.10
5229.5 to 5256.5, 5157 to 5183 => 1.02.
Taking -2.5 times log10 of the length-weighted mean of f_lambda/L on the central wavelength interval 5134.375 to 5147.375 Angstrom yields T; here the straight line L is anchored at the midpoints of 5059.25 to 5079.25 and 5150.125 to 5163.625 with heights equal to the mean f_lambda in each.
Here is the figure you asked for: -0.08 mag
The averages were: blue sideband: 20.8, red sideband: 25.2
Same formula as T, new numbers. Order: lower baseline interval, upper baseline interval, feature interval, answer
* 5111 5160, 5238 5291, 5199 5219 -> -0.068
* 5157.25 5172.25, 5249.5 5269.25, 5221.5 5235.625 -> 0.069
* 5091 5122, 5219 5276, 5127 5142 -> -0.017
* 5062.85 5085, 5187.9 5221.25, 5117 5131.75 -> 0.023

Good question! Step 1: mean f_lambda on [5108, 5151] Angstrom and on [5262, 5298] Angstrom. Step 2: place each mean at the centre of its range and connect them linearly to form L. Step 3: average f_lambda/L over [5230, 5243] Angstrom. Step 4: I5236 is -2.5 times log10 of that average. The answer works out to -0.07 mag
